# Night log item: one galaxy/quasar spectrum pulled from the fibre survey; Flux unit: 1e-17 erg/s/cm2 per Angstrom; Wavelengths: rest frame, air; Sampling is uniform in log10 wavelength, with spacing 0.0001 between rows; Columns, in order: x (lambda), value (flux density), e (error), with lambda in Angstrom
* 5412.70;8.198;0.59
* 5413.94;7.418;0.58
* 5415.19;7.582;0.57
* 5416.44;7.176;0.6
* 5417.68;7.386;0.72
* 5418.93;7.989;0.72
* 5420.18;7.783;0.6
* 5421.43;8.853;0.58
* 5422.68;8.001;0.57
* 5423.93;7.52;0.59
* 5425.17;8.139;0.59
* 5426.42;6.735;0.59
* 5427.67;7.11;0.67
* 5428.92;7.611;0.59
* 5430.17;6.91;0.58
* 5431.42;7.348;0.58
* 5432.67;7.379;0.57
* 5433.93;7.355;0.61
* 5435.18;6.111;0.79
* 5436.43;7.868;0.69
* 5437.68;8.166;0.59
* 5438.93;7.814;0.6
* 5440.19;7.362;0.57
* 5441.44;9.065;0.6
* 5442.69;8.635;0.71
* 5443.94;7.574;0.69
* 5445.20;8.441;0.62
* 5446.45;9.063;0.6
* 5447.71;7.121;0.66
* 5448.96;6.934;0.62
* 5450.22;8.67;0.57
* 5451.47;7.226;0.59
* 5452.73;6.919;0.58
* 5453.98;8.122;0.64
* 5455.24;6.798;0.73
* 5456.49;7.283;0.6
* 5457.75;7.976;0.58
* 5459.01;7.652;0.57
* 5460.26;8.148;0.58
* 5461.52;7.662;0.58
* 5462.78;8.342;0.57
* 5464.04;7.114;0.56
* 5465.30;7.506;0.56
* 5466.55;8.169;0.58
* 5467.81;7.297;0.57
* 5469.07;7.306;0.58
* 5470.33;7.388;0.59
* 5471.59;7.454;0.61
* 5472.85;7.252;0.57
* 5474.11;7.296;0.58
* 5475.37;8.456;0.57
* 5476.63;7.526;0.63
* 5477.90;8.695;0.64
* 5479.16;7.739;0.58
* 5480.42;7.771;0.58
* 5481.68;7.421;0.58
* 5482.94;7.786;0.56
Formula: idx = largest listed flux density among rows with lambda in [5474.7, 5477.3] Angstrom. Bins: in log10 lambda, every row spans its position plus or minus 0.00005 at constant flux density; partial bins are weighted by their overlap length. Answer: 8.456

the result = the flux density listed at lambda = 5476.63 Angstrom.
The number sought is 7.526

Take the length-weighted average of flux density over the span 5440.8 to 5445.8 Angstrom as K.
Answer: 8.43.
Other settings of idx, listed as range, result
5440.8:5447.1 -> 9.065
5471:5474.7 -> 7.454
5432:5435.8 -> 7.379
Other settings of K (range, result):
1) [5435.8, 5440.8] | 7.8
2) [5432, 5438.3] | 7.37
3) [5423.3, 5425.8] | 7.85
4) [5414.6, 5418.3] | 7.39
